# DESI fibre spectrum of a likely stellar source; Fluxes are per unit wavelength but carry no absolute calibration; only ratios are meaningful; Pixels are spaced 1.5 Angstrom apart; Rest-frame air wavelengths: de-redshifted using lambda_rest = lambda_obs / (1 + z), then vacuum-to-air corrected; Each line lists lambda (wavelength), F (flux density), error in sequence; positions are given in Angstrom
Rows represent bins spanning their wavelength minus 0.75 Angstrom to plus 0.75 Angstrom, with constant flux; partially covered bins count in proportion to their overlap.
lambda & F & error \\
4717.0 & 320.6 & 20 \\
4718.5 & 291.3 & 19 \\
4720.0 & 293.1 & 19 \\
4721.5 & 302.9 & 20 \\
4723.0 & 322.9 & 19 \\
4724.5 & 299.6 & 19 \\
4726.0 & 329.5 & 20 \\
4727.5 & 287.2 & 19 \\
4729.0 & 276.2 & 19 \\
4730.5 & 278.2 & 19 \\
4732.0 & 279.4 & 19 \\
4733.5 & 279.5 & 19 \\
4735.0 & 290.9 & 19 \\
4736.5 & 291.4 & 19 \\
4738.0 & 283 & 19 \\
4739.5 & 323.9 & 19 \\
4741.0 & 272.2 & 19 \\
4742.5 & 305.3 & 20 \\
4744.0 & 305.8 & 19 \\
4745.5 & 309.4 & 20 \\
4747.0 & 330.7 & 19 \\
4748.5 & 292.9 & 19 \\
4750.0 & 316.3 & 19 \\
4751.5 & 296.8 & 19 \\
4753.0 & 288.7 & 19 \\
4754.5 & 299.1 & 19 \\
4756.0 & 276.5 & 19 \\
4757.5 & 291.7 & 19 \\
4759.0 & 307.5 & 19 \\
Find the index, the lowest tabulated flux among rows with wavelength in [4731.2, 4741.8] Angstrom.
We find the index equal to 272.2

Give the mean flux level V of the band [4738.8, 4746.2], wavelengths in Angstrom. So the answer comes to 303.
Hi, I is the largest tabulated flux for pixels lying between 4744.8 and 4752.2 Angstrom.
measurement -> 330.7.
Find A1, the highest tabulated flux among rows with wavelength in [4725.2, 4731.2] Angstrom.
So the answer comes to 329.5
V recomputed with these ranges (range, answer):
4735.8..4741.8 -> 293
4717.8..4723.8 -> 303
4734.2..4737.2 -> 291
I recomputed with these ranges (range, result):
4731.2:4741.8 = 323.9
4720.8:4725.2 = 322.9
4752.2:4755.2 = 299.1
